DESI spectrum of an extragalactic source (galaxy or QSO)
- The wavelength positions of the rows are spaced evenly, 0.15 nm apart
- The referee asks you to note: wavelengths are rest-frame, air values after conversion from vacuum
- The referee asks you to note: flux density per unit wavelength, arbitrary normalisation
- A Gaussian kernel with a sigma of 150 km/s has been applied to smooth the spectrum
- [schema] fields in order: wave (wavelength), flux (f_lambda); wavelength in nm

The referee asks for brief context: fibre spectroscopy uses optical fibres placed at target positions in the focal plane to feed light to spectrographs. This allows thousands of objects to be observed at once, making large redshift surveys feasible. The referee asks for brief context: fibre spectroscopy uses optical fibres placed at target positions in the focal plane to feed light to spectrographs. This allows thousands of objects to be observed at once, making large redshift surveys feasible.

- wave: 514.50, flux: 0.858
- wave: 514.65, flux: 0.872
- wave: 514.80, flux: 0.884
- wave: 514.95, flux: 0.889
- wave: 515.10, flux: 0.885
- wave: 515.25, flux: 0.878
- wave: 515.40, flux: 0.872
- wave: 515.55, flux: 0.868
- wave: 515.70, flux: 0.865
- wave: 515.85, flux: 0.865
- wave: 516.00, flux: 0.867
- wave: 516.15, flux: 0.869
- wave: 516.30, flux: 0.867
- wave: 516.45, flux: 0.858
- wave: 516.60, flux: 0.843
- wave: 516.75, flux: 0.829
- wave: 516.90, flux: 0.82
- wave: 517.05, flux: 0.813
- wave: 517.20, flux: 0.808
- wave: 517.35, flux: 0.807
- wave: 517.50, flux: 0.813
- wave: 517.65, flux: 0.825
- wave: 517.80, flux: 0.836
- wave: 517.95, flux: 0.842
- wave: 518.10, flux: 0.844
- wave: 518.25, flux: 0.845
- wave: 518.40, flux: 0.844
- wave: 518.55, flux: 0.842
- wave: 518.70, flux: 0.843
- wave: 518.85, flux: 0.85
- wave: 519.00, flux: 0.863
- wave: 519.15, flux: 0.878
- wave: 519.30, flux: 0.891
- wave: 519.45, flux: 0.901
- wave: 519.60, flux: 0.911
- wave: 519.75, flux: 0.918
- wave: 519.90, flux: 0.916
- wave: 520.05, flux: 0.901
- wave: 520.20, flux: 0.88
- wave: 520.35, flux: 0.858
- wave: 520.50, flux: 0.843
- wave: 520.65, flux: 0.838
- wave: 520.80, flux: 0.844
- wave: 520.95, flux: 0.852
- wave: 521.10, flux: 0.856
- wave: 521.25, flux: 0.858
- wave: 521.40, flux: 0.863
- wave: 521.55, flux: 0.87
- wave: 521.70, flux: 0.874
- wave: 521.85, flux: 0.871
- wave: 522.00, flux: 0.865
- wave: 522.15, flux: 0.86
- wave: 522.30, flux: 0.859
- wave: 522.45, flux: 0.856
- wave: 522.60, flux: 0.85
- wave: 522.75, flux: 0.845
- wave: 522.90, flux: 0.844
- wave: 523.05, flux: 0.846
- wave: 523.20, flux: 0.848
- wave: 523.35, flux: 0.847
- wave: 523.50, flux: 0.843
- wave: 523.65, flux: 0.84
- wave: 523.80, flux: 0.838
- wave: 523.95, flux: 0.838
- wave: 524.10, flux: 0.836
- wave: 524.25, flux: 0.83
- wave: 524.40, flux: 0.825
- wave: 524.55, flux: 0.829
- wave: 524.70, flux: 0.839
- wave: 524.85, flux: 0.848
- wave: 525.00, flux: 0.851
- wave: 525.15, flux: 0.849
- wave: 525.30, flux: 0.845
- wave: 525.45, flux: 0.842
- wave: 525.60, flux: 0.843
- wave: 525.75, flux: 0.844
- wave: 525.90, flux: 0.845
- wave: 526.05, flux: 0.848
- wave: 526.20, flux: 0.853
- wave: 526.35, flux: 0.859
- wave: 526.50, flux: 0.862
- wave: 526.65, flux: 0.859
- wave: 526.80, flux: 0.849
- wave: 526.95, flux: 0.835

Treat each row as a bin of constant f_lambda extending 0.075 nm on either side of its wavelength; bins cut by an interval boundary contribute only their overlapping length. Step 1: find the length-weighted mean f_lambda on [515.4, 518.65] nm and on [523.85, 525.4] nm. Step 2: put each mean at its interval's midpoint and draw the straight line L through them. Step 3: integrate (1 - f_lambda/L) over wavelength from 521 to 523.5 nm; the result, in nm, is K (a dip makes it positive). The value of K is -0.05 nm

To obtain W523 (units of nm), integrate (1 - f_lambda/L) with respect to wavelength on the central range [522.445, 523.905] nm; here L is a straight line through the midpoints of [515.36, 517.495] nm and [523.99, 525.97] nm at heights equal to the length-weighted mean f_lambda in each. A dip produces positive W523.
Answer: -0.01 nm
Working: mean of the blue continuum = 0.845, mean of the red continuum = 0.84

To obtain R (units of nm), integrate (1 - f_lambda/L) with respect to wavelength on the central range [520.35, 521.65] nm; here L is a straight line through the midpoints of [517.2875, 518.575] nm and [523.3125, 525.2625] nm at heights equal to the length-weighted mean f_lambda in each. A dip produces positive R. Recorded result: -0.027 nm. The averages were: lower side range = 0.833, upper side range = 0.839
